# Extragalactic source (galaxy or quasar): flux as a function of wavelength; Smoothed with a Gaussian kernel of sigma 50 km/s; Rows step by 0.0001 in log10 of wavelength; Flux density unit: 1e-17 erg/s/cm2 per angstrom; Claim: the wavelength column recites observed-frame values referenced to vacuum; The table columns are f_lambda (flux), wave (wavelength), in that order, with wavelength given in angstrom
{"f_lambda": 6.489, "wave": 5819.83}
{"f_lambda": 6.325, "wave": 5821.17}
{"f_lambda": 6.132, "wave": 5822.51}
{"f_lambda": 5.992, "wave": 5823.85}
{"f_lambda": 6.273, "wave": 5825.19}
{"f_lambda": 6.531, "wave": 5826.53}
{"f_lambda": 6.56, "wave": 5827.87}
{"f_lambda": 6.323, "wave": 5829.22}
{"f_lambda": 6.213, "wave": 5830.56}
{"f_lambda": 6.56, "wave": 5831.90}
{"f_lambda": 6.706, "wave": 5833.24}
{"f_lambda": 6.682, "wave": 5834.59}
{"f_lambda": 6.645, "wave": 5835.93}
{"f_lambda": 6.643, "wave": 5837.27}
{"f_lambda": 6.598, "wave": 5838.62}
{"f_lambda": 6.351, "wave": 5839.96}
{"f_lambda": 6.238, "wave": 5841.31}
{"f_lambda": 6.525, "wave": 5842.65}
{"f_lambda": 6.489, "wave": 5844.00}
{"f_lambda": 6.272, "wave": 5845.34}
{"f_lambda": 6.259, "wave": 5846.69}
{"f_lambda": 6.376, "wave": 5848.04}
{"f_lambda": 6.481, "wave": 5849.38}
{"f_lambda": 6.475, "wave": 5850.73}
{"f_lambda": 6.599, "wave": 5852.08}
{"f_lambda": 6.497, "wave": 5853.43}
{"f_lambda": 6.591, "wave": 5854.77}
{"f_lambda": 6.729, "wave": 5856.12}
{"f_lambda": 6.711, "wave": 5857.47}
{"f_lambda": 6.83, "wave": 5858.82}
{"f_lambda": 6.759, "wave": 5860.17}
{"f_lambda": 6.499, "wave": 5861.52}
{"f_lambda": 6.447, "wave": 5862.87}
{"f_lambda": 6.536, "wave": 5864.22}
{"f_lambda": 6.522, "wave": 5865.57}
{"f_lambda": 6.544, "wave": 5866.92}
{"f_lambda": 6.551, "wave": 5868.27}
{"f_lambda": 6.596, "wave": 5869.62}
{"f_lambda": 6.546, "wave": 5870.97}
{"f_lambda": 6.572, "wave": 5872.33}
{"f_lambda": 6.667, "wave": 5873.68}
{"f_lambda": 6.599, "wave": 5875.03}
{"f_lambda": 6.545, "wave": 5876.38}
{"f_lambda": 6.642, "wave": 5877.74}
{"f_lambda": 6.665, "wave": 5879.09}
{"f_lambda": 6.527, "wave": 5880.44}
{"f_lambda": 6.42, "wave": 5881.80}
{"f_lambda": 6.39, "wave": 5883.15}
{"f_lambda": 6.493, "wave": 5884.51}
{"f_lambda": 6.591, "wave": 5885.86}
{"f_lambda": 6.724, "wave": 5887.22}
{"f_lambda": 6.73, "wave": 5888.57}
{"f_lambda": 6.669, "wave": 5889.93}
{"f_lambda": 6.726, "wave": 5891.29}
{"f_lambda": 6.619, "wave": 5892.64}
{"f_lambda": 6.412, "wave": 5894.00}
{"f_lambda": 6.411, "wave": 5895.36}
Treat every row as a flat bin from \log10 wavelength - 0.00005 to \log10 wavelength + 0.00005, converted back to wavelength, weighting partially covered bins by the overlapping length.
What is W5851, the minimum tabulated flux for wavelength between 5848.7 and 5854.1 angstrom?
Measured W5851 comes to 6.475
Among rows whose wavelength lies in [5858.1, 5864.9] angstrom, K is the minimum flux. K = 6.447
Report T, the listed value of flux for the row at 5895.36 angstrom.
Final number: 6.411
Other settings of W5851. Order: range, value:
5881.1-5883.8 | 6.39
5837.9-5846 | 6.238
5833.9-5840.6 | 6.351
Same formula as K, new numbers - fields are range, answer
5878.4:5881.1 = 6.527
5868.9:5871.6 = 6.546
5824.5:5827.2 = 6.273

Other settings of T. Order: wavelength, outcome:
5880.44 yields 6.527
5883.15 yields 6.39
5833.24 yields 6.706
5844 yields 6.489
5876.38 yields 6.545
